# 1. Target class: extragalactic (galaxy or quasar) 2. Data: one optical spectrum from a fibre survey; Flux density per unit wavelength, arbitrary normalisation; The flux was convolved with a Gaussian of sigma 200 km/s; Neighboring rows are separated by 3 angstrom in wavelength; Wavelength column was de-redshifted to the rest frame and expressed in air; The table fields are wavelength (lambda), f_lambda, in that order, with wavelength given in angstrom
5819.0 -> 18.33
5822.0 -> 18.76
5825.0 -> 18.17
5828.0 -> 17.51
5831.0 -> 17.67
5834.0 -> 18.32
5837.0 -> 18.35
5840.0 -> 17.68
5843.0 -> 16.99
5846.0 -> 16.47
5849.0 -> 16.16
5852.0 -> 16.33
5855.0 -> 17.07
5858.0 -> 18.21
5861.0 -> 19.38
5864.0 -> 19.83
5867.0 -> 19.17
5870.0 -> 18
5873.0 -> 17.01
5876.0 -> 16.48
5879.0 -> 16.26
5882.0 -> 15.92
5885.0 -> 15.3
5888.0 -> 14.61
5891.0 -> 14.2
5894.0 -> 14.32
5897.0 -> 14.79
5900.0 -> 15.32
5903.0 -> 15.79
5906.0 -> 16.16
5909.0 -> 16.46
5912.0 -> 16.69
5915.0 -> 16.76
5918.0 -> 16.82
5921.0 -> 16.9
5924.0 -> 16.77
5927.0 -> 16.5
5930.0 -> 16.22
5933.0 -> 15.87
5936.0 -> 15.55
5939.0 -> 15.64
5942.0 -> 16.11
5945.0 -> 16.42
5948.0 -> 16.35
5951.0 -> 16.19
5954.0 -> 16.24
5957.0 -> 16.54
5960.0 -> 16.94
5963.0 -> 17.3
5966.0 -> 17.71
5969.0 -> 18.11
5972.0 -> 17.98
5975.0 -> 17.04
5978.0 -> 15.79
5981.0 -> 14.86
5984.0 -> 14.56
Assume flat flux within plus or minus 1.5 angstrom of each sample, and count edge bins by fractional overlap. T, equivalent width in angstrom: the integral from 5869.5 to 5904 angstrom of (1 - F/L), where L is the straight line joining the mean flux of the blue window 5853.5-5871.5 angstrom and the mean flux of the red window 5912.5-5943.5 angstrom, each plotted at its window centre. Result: 4.2 angstrom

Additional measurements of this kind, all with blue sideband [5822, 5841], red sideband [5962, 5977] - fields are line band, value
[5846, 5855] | 0.8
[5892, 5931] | 3.7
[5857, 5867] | -0.7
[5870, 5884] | 1.0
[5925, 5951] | 2.3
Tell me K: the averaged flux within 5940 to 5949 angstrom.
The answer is 16.3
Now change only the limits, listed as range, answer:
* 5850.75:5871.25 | 18.3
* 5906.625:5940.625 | 16.4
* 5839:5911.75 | 16.6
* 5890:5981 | 16.3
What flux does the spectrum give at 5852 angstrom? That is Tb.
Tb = 16.33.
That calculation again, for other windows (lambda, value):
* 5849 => 16.16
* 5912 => 16.69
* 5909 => 16.46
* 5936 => 15.55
